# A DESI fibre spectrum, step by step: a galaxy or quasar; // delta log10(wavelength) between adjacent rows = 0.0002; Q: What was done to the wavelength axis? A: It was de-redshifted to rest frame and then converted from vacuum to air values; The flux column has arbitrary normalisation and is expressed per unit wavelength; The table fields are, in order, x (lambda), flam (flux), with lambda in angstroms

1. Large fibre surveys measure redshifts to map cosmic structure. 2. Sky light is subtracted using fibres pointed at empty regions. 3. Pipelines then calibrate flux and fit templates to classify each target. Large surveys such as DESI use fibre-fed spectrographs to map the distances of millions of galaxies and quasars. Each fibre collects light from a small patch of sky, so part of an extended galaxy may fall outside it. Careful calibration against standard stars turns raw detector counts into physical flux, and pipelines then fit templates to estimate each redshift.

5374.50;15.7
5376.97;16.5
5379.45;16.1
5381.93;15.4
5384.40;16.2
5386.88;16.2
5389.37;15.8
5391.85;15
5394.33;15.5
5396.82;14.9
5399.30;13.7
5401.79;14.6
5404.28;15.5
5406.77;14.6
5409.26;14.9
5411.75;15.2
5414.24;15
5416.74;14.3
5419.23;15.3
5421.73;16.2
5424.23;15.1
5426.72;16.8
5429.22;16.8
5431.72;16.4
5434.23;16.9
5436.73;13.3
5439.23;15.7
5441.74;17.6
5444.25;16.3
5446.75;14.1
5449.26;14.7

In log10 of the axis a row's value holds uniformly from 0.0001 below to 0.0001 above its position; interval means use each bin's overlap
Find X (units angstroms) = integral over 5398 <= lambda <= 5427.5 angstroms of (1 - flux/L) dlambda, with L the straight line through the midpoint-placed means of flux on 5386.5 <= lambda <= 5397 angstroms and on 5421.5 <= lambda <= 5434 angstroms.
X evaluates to 1.65 angstroms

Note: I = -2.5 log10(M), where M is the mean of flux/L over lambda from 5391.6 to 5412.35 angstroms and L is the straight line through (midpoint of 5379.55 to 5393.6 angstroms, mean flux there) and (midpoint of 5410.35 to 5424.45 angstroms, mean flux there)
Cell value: 0.04 mag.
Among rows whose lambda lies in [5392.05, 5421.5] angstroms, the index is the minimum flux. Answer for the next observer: 13.7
